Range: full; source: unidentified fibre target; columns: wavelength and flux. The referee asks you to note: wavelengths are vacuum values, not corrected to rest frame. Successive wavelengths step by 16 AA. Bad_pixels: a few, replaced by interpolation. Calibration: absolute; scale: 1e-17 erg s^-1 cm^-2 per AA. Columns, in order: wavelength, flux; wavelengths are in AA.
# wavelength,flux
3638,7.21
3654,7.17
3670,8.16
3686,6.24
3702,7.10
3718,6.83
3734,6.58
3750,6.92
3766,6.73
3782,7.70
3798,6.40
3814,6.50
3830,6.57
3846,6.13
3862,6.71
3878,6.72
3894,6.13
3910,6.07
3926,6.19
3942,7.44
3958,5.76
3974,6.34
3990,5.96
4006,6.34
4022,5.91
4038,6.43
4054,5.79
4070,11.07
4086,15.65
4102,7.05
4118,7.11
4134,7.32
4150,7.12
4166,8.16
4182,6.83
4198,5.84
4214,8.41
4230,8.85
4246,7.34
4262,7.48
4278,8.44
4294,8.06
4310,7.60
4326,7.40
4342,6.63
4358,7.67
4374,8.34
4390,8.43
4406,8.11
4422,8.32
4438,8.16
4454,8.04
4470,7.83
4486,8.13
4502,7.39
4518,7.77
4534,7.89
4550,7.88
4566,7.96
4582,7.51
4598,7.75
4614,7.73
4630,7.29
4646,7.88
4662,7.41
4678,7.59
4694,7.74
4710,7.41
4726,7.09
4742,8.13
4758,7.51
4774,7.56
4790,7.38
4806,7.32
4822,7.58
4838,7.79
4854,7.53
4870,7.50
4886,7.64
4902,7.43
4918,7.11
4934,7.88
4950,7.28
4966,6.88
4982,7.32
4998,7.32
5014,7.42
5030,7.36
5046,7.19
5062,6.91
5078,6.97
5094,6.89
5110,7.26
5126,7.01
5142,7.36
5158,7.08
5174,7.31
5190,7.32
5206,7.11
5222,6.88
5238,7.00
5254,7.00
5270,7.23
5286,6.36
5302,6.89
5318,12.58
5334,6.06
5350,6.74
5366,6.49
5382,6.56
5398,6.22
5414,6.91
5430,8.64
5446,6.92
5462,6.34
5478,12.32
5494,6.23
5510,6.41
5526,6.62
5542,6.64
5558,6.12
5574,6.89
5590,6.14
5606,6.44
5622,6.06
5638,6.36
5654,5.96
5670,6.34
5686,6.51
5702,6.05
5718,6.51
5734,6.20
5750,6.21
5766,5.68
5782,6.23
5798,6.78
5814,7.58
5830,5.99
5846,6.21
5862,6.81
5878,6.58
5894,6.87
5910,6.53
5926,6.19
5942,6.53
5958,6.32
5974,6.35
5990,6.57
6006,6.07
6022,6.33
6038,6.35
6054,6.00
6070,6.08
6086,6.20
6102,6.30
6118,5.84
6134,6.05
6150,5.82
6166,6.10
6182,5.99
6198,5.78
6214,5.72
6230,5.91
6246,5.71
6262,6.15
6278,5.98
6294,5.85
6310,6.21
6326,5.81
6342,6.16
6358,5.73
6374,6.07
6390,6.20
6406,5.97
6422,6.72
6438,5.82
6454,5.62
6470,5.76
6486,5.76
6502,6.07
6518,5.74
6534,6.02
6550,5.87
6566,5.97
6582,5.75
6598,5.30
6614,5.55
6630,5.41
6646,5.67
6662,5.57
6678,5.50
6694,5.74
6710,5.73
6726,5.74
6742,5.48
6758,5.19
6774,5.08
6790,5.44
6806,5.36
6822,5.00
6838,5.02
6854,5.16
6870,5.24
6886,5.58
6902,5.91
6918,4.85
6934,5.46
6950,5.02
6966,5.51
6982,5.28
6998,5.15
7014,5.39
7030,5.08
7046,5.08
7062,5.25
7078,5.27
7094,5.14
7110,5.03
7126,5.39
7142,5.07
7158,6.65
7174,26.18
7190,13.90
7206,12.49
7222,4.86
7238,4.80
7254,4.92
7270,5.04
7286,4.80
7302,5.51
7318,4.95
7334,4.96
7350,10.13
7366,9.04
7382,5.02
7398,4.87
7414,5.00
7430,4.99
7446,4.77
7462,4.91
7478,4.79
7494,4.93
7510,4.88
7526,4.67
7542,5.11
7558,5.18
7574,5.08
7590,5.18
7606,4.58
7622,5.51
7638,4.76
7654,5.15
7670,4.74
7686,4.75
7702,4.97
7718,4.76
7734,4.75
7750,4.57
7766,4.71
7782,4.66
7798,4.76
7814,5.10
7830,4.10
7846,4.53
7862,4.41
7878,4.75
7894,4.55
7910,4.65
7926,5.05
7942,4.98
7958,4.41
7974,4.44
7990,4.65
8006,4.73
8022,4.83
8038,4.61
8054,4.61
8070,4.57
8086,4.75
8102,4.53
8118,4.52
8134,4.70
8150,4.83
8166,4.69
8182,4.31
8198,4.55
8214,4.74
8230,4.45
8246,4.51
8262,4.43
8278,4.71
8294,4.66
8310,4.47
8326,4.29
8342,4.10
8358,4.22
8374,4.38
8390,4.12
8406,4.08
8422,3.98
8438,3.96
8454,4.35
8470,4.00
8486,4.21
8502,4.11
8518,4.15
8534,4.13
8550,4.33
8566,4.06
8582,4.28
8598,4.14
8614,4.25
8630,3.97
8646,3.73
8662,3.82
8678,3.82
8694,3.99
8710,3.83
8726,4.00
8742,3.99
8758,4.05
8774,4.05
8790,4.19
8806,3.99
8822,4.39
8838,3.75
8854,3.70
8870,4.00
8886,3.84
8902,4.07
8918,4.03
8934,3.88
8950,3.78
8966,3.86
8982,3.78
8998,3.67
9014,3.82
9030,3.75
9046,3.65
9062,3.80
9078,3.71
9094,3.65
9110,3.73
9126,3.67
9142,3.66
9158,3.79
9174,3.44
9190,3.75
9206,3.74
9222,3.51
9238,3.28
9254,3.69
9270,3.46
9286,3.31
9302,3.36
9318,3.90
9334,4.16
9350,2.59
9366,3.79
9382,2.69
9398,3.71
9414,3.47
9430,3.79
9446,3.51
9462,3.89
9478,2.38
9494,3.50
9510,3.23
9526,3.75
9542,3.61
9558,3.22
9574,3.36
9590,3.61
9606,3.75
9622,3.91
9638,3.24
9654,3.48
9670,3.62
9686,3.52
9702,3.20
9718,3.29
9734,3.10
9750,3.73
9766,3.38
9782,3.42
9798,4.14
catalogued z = 0.09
